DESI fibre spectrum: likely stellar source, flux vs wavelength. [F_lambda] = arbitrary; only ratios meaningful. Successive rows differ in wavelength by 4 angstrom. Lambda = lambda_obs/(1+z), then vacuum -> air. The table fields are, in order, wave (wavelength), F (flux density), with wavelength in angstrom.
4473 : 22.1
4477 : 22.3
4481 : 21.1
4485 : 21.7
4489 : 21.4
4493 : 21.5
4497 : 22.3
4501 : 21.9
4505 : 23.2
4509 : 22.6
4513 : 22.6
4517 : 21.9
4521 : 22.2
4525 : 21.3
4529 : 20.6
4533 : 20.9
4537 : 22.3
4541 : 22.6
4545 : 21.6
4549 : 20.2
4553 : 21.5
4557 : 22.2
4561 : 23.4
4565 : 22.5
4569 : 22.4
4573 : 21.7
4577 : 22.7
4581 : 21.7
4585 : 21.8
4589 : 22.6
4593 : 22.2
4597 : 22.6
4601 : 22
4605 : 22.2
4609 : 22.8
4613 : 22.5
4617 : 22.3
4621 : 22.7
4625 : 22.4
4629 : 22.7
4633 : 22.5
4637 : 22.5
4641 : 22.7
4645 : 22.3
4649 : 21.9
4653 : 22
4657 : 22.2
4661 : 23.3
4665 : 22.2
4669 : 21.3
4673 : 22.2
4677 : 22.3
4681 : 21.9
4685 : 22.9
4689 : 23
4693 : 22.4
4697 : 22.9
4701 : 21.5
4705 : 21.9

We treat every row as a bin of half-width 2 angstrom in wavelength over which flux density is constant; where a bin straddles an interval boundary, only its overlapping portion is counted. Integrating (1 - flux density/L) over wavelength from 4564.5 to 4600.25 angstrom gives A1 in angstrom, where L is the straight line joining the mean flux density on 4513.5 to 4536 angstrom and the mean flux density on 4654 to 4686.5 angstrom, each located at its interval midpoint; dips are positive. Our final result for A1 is -0.7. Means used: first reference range 21.5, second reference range 22.3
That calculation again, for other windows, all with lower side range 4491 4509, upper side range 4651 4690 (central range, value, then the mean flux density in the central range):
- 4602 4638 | -0.32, 22.5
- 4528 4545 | 0.47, 21.7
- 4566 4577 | 0.04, 22.2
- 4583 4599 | -0.01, 22.3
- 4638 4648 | -0.06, 22.4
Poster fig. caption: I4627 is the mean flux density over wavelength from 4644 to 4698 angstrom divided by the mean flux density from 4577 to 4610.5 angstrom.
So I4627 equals 1.00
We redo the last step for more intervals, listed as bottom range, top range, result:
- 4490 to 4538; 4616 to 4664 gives 1.02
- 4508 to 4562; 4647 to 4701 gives 1.02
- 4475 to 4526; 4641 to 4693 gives 1.01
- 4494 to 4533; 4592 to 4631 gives 1.02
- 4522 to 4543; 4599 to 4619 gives 1.04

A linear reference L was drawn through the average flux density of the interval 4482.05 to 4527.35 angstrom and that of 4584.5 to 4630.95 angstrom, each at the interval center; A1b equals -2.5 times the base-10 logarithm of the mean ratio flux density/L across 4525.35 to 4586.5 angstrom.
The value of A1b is 0.02 mag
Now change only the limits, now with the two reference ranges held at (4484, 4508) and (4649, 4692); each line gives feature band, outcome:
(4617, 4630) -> -0.01 mag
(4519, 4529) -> 0.03 mag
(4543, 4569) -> 0.01 mag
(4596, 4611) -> -0.01 mag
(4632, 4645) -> -0.01 mag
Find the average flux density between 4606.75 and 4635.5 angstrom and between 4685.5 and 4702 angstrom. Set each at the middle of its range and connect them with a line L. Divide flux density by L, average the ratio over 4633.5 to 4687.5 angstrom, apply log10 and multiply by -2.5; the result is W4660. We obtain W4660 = 0.01 mag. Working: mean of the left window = 22.6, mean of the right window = 22.5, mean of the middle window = 22.3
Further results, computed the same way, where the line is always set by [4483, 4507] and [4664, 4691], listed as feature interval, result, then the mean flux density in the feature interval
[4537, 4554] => 0.02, 21.6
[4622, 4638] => -0.02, 22.5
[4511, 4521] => -0.01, 22.2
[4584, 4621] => -0.01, 22.4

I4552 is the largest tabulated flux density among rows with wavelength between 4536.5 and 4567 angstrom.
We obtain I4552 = 23.4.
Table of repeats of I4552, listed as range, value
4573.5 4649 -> 22.8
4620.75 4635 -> 22.7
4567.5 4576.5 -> 22.4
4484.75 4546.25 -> 23.2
